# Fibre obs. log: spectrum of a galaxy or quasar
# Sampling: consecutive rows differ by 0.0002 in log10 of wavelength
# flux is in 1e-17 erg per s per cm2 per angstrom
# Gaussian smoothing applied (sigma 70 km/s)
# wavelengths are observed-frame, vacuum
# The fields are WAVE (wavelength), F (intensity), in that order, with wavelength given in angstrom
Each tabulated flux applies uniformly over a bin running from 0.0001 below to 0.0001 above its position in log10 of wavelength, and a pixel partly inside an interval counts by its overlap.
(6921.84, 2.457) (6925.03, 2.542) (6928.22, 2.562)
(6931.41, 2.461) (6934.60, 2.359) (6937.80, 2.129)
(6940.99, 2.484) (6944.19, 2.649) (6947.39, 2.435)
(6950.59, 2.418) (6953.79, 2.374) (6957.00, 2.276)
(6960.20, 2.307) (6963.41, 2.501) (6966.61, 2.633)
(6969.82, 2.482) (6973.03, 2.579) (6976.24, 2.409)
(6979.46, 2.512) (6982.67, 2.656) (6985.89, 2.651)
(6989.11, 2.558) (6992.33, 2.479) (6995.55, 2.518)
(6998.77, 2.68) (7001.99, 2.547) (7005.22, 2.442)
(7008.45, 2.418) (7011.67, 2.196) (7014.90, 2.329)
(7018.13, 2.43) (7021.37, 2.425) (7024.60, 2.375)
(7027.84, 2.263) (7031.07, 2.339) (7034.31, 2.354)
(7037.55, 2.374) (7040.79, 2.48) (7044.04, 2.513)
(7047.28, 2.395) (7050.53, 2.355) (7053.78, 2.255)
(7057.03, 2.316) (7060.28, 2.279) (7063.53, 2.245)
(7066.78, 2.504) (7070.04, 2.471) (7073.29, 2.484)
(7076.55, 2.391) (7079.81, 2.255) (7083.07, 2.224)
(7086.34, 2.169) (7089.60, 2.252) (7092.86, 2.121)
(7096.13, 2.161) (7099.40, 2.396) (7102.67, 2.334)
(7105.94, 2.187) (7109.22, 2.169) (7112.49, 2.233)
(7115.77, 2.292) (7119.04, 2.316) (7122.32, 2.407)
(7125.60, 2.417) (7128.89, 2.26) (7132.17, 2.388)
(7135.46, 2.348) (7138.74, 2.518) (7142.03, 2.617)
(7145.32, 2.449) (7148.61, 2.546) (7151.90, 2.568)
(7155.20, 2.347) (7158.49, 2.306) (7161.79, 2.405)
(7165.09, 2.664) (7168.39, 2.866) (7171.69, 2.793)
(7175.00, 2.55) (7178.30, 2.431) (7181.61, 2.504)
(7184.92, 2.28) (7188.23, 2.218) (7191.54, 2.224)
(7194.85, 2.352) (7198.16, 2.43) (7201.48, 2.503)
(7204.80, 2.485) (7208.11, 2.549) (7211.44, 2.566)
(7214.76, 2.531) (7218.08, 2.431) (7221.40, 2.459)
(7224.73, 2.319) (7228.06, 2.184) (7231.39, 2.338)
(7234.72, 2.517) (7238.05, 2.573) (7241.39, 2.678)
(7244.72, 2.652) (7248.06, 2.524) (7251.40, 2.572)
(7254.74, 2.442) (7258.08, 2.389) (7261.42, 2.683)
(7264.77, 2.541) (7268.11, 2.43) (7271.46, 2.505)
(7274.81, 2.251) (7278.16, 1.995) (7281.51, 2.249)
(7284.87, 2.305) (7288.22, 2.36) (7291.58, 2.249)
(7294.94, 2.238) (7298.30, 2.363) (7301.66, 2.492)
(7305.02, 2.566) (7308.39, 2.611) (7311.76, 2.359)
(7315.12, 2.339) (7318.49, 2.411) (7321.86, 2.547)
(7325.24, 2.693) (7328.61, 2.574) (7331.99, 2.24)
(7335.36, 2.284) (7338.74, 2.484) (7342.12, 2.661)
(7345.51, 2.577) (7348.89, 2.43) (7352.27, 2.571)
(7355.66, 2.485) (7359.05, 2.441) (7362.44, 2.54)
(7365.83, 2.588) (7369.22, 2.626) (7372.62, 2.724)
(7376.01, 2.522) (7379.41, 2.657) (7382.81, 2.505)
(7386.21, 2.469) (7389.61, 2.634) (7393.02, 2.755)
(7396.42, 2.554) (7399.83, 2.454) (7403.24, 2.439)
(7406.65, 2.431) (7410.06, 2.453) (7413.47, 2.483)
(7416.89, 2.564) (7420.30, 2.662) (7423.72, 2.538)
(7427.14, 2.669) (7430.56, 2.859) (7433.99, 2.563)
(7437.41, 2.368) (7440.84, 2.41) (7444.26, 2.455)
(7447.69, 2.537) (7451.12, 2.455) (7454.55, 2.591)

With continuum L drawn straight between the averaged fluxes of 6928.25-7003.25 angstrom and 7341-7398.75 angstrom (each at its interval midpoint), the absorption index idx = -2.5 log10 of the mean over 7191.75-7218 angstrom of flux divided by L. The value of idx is 0.03 mag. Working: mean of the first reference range 2.48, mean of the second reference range 2.57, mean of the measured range 2.47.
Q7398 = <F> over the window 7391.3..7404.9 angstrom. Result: 2.55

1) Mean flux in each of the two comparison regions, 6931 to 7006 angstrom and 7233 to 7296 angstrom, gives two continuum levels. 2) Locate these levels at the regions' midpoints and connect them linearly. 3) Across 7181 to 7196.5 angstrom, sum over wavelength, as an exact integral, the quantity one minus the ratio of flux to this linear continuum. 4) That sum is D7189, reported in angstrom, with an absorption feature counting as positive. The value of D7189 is 0.9 angstrom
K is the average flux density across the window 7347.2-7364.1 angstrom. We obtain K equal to 2.49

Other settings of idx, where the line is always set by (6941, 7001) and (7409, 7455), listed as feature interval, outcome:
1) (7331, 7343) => 0.05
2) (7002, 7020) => 0.06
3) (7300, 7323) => 0.03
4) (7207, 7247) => 0.02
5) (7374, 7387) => 0.00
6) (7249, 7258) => 0.02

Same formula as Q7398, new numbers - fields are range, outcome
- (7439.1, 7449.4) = 2.47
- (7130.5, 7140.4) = 2.42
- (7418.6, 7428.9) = 2.62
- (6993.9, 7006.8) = 2.55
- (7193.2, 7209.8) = 2.46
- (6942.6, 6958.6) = 2.43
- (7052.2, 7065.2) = 2.28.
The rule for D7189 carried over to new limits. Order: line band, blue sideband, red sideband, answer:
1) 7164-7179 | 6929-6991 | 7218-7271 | -1.2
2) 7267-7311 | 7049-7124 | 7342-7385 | 2.4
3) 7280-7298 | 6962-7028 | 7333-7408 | 1.7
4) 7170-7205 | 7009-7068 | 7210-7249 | 0.3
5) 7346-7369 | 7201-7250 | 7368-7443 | 0.2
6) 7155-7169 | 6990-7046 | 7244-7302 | -0.6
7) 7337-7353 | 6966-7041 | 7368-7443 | 0.0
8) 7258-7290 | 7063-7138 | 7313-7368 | 0.9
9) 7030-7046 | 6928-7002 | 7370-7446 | 0.5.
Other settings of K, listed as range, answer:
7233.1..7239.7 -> 2.55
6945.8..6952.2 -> 2.43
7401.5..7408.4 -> 2.44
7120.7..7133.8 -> 2.37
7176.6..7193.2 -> 2.33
